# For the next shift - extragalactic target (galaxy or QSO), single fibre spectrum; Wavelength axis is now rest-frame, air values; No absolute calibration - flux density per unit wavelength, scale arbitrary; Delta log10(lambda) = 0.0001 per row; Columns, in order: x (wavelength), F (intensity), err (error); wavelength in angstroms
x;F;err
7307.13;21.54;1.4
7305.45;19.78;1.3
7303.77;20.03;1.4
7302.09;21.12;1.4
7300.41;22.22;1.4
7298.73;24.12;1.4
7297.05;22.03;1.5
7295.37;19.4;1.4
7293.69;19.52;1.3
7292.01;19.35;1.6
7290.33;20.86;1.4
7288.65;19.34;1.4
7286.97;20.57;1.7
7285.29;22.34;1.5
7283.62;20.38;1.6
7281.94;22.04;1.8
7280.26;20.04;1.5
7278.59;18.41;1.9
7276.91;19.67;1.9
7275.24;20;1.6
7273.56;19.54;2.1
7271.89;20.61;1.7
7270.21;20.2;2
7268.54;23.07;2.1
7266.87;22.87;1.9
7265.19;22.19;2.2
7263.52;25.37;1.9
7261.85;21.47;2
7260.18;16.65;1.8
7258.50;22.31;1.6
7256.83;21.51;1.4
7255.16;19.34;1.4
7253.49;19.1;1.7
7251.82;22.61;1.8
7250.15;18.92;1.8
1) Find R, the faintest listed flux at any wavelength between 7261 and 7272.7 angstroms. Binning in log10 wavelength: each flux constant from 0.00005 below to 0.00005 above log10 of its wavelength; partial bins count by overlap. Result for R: 20.2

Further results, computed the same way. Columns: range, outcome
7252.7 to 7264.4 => 16.65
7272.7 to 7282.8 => 18.41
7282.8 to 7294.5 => 19.34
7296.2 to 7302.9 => 21.12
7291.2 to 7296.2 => 19.35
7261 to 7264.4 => 21.47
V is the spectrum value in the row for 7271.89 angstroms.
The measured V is 20.61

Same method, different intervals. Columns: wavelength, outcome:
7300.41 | 22.22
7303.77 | 20.03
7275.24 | 20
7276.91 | 19.67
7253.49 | 19.1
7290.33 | 20.86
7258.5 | 22.31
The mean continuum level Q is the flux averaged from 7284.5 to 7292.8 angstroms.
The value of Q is 20.5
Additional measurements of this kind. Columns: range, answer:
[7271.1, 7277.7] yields 20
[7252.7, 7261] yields 19.8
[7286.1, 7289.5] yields 19.9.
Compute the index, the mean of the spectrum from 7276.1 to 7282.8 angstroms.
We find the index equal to 20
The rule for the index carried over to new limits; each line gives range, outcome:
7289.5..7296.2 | 19.8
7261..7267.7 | 23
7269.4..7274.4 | 20.1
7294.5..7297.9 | 20.7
